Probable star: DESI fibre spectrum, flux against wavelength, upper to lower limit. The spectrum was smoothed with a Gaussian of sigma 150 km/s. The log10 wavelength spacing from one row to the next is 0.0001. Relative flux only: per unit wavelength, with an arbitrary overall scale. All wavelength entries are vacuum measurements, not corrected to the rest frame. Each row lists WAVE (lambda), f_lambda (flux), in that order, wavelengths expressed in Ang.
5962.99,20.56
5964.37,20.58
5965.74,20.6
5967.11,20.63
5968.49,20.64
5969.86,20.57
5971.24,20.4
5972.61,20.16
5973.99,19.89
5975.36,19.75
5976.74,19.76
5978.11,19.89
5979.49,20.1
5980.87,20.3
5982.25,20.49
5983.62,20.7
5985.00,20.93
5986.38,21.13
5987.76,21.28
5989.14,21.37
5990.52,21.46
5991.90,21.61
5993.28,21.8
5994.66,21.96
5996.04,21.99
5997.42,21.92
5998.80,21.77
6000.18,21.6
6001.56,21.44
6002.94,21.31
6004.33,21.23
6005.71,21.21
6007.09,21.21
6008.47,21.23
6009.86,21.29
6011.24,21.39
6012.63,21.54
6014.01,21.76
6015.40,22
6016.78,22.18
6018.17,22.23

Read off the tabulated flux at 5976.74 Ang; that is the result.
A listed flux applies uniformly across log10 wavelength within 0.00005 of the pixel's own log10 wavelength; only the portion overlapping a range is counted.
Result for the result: 19.76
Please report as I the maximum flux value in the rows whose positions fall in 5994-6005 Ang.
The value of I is 21.99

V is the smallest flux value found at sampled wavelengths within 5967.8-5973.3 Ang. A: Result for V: 20.16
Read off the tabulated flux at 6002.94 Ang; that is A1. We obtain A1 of 21.31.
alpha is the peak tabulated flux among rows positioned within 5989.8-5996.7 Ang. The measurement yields 21.99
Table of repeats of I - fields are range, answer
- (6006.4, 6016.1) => 22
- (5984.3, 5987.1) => 21.13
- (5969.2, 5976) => 20.57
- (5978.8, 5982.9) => 20.49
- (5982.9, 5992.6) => 21.61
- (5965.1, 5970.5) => 20.64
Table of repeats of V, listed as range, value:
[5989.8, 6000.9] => 21.46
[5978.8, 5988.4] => 20.1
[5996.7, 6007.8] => 21.21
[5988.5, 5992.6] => 21.37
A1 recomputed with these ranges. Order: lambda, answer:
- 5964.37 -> 20.58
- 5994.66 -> 21.96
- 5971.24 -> 20.4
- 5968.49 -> 20.64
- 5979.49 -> 20.1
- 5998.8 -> 21.77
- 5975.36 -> 19.75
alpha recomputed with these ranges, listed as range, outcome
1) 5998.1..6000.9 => 21.77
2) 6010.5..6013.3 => 21.54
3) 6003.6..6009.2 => 21.23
